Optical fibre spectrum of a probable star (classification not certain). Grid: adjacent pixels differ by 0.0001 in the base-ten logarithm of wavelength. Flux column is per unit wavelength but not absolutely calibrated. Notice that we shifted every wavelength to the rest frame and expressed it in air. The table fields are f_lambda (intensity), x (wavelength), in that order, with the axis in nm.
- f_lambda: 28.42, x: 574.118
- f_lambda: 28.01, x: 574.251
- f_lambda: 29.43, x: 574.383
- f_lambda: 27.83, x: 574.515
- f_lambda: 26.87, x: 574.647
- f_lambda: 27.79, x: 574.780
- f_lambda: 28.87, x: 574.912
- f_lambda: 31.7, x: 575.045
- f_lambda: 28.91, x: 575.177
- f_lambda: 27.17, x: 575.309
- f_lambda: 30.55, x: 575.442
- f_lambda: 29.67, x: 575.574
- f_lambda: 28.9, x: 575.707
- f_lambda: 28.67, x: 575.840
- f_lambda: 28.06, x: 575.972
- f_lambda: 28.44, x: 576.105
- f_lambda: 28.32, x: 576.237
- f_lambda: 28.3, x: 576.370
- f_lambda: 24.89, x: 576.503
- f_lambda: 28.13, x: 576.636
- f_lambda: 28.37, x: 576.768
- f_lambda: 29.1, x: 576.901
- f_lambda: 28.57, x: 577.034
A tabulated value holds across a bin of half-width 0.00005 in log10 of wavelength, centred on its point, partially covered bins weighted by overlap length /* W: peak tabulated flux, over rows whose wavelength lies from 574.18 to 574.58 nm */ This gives 29.43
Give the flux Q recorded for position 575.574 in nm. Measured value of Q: 29.67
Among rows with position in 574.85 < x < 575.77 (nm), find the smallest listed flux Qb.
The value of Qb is 27.17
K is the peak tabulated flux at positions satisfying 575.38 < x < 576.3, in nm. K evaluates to 30.55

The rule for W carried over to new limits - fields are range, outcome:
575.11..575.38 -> 28.91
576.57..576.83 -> 28.37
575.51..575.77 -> 29.67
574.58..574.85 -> 27.79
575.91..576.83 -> 28.44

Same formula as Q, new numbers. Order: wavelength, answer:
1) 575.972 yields 28.06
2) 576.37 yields 28.3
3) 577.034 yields 28.57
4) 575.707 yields 28.9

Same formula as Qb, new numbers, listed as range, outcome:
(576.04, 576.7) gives 24.89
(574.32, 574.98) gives 26.87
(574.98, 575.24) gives 28.91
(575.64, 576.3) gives 28.06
